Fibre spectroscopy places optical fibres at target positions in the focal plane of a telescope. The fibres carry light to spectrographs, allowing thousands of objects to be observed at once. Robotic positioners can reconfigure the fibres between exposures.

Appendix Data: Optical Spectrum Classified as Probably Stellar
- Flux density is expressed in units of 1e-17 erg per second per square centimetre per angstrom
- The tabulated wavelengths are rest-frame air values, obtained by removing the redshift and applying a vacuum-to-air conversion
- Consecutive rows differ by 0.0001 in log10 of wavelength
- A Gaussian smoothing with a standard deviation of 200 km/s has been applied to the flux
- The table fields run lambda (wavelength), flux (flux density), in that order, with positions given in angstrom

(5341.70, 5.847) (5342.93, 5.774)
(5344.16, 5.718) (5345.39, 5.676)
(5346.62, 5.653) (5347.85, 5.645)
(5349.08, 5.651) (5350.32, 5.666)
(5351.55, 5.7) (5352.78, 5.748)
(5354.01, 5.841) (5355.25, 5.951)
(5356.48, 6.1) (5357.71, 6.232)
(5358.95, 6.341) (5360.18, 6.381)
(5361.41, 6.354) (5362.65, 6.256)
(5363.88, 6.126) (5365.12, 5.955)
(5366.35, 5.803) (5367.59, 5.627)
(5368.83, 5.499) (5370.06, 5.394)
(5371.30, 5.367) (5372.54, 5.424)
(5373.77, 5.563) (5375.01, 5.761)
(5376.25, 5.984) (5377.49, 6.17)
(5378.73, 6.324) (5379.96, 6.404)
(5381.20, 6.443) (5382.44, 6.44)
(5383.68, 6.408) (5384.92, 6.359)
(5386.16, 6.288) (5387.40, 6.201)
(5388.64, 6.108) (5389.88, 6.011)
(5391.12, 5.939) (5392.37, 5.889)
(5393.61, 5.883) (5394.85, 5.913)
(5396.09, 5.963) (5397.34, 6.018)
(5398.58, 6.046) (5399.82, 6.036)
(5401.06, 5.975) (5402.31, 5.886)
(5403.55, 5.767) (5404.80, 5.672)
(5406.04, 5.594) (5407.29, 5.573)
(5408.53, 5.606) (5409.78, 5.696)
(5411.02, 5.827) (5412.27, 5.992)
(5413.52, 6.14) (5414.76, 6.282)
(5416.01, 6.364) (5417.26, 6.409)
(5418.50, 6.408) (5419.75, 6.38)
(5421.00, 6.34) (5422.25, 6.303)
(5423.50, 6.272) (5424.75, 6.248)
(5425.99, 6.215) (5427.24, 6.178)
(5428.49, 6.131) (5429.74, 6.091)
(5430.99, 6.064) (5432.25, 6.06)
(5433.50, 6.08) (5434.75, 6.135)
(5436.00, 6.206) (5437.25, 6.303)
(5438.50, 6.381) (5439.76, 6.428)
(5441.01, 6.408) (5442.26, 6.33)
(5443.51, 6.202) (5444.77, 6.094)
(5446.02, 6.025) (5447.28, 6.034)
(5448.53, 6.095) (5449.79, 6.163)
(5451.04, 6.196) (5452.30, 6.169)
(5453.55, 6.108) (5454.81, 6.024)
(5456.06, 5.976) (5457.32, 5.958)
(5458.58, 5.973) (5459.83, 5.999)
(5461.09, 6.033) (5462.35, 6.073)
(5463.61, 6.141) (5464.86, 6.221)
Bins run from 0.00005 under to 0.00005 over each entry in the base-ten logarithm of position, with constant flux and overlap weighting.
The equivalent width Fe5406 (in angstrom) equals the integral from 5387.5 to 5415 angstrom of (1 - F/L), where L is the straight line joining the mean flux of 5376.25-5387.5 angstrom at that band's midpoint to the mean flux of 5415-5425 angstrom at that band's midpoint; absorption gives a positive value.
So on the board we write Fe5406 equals 1.9 angstrom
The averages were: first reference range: 6.33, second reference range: 6.34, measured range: 5.9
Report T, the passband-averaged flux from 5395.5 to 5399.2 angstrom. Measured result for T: 6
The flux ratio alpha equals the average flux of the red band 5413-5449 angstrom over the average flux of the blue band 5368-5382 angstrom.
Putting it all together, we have 1.1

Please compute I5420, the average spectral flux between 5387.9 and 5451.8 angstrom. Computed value 6.09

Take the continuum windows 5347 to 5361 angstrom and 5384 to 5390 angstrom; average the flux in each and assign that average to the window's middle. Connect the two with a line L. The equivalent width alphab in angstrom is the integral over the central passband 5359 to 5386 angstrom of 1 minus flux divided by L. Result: 0.4 angstrom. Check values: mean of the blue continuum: 5.94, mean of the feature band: 6.02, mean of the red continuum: 6.22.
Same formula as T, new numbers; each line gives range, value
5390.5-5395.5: 5.9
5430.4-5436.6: 6.1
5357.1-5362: 6.33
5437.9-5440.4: 6.39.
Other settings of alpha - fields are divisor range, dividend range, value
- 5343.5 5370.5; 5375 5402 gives 1.04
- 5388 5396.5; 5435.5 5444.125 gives 1.06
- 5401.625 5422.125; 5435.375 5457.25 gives 1.03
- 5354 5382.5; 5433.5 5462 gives 1.03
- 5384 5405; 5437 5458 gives 1.03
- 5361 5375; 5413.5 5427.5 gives 1.10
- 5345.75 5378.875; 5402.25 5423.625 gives 1.03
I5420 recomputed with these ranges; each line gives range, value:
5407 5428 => 6.14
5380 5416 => 6.01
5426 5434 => 6.1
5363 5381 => 5.84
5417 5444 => 6.25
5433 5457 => 6.18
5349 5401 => 5.99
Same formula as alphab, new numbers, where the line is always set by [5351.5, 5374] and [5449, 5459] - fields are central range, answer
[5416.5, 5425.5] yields -0.5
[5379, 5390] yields -0.7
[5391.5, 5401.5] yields 0.0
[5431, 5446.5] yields -0.5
